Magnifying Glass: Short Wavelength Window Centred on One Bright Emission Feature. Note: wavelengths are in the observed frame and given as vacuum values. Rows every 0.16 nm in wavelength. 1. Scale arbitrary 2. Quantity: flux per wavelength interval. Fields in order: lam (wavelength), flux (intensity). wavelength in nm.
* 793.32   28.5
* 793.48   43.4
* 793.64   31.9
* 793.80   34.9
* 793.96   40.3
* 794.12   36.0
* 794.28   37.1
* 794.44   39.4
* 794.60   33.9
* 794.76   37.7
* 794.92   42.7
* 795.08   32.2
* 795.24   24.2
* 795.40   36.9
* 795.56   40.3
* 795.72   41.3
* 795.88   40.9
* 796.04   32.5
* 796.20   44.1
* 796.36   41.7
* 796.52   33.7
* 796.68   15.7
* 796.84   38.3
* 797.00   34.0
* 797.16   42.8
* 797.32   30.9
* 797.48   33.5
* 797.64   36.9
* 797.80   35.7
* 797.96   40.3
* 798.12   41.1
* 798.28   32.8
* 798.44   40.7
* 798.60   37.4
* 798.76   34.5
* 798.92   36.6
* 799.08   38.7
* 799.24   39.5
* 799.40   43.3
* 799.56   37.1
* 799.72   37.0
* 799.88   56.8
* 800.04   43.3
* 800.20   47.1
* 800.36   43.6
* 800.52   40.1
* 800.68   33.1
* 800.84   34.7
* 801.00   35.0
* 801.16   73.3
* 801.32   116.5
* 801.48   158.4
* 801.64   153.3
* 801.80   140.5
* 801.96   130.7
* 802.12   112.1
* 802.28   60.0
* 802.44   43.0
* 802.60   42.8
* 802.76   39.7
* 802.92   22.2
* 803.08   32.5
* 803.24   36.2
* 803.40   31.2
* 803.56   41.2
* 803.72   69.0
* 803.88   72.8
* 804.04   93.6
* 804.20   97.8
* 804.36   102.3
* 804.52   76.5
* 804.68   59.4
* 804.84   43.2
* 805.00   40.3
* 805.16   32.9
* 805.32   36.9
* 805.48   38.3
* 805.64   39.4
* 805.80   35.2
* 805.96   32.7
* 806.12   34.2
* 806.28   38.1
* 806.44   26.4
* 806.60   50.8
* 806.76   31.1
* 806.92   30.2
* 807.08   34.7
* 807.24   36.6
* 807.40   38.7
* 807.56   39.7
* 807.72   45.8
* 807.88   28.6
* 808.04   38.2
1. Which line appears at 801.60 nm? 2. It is H-alpha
